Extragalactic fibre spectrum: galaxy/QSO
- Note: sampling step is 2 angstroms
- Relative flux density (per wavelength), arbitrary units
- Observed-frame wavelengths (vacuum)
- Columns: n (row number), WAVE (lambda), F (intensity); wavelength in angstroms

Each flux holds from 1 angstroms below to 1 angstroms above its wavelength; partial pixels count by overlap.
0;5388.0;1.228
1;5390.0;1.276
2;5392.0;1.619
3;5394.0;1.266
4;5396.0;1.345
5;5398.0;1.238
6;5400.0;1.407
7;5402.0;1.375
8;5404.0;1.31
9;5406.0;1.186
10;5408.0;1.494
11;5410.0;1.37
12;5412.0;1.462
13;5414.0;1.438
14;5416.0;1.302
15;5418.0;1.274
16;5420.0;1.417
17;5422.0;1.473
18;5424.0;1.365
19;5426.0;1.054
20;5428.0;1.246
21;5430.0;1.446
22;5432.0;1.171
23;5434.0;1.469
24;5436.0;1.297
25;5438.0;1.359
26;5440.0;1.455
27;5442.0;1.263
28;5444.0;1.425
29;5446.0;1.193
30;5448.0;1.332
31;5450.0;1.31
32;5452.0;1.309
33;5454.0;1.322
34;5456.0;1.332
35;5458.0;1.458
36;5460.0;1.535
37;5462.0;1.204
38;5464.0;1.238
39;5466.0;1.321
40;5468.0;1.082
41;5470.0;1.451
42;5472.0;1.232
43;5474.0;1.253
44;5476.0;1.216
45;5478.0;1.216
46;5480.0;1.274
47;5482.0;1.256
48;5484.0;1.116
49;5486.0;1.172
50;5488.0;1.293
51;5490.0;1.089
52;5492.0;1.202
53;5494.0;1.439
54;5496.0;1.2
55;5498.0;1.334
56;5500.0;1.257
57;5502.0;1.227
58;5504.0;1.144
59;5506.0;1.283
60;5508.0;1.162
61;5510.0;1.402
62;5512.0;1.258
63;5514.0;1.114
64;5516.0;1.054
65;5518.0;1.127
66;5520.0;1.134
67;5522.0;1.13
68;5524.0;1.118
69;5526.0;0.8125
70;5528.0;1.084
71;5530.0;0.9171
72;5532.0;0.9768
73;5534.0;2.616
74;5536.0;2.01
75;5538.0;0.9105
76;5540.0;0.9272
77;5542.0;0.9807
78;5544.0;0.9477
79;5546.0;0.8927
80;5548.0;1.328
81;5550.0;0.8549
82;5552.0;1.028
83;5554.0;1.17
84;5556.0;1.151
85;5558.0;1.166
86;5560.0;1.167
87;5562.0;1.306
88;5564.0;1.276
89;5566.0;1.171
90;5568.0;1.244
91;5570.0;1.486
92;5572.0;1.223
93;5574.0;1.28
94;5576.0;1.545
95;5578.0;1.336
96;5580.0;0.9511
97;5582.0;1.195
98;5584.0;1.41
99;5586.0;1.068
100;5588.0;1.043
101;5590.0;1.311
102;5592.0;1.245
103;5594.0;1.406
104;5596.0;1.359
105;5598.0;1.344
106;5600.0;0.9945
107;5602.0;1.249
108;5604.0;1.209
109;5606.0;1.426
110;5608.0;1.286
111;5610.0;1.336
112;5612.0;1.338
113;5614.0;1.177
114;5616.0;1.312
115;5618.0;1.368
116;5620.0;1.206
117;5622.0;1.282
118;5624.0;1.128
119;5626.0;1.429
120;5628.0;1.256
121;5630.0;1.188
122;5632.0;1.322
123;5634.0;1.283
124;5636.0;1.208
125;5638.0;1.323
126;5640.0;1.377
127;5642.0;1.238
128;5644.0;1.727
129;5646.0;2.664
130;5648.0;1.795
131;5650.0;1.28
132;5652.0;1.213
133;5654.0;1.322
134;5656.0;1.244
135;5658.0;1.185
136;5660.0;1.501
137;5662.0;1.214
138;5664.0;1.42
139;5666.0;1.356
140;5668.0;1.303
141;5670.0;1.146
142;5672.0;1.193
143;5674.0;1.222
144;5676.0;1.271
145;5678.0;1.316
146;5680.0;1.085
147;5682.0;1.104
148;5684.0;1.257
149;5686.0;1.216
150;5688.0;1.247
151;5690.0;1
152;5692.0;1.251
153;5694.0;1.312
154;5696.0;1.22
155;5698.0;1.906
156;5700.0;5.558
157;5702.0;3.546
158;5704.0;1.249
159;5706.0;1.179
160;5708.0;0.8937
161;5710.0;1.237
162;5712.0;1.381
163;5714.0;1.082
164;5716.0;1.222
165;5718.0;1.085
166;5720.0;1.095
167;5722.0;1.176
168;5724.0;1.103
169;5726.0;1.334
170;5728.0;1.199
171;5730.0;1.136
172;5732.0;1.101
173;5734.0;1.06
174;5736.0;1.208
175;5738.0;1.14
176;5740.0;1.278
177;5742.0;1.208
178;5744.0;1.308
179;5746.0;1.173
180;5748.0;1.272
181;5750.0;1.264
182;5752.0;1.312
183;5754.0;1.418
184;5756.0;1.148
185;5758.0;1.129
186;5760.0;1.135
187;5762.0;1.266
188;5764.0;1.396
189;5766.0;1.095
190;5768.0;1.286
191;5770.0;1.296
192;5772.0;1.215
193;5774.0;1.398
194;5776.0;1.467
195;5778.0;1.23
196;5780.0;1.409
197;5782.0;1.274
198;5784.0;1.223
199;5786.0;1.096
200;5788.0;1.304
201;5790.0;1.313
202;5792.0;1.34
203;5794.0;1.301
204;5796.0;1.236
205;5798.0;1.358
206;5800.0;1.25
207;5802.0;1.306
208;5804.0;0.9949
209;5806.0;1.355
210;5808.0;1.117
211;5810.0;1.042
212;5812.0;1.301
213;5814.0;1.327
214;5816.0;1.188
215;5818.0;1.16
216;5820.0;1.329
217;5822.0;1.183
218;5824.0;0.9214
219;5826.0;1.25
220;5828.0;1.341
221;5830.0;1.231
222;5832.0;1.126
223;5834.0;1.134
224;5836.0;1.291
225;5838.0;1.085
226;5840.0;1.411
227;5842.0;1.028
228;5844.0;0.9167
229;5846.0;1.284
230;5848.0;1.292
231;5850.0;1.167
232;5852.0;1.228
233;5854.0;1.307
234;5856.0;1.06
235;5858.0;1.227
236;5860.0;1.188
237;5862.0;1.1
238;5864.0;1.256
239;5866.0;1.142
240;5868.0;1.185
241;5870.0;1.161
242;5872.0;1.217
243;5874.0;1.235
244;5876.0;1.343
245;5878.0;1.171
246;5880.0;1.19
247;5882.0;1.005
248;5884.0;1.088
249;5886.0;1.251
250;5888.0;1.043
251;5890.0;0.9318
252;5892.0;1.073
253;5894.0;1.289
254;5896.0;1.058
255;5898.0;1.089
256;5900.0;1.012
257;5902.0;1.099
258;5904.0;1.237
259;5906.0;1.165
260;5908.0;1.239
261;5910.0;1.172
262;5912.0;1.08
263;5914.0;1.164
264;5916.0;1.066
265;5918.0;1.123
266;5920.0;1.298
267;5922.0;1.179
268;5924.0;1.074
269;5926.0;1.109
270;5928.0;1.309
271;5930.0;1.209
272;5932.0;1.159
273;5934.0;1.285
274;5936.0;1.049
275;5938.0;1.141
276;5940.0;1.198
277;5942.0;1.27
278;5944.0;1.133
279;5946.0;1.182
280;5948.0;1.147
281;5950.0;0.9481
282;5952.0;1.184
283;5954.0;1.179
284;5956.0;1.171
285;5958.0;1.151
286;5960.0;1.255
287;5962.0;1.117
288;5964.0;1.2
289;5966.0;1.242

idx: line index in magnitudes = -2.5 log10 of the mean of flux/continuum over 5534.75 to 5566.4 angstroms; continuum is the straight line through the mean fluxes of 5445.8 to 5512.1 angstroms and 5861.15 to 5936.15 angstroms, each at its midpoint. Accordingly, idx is 0.09 mag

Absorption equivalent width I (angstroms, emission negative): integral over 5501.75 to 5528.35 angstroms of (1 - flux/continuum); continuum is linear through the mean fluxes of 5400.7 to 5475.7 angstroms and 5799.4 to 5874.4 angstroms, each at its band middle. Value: 3.2 angstroms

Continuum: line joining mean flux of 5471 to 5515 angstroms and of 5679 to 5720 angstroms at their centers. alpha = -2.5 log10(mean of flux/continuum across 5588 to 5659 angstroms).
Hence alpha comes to 0.07 mag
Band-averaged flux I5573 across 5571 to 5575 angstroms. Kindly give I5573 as 1.25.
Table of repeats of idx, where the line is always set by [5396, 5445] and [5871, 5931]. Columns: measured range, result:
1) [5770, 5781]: -0.118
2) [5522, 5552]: 0.119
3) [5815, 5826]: 0.017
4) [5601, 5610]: -0.023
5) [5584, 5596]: 0.029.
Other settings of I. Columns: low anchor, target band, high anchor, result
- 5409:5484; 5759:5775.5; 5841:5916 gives -1.0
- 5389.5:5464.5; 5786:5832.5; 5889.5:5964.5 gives -1.2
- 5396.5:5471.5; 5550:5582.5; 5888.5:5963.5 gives 1.6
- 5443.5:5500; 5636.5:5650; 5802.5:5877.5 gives -4.4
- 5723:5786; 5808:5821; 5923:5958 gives 0.0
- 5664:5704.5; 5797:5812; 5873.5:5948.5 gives 1.6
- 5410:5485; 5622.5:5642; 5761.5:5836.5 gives 0.0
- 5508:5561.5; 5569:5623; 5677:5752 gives -1.4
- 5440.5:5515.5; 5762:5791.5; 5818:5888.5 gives -2.1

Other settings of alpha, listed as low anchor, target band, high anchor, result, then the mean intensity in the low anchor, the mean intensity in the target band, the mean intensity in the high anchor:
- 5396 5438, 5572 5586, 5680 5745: 0.09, 1.34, 1.27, 1.41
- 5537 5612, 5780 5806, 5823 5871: -0.07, 1.2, 1.26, 1.18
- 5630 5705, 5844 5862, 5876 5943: 0.03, 1.51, 1.2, 1.15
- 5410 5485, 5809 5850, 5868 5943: -0.01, 1.31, 1.19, 1.16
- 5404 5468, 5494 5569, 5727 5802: 0.11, 1.33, 1.19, 1.25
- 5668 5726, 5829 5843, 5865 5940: 0.05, 1.44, 1.19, 1.15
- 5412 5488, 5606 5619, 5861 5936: -0.05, 1.31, 1.31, 1.16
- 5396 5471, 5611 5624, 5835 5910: 0.00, 1.33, 1.27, 1.16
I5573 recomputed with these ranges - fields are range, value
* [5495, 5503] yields 1.25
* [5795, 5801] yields 1.28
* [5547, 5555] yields 1.1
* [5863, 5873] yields 1.19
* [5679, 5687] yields 1.17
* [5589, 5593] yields 1.28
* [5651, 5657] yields 1.26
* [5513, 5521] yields 1.11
